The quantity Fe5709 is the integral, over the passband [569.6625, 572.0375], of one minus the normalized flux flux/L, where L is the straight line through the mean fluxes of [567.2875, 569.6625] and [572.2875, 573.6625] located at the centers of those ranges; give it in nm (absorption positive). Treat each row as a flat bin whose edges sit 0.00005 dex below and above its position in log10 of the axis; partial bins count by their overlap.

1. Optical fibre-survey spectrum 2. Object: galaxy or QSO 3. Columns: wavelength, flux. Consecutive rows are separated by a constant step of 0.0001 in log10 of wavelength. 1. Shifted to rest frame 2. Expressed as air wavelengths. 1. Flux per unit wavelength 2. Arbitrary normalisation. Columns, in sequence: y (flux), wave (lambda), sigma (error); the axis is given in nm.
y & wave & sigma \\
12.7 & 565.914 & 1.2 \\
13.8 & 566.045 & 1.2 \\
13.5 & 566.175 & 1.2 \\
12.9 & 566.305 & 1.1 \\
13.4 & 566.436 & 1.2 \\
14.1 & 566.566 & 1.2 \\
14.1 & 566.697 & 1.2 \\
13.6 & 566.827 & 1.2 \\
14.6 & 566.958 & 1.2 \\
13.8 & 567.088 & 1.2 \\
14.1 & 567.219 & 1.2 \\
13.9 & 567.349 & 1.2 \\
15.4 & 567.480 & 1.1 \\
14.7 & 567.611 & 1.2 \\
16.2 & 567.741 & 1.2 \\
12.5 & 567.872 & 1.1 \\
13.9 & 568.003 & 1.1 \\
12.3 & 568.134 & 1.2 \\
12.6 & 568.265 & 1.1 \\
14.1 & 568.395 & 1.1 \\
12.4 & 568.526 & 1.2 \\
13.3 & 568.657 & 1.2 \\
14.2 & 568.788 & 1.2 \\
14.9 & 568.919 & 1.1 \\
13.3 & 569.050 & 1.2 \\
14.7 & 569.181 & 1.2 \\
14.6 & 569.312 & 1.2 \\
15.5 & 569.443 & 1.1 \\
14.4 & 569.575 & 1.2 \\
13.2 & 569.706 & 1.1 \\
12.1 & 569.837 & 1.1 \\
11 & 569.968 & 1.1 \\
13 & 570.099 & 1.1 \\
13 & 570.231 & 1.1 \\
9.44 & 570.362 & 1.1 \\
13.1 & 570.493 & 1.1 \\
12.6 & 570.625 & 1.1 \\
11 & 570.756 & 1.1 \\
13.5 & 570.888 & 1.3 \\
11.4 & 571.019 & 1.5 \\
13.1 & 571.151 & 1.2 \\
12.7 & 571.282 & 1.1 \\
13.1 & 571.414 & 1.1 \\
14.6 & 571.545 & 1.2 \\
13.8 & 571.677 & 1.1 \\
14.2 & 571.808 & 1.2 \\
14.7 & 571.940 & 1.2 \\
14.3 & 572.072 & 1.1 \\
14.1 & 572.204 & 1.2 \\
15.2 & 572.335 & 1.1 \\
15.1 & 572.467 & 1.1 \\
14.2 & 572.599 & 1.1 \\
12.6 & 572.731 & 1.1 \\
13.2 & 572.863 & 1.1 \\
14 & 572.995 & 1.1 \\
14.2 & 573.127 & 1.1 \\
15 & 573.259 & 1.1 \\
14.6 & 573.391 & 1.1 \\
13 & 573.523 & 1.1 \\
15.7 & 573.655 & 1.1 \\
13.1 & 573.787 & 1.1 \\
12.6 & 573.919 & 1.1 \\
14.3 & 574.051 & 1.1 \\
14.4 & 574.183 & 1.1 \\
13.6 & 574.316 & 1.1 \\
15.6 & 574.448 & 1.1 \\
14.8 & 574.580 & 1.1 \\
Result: 0.23 nm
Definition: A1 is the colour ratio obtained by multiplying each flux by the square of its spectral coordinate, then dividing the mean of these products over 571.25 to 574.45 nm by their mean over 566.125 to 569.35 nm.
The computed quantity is 1.03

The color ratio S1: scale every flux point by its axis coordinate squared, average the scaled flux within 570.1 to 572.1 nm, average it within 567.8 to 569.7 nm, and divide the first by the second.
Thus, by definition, 0.95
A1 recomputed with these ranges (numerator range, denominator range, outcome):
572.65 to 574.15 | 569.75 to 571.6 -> 1.13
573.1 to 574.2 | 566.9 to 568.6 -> 1.04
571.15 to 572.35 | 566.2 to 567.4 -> 1.03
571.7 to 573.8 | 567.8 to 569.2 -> 1.07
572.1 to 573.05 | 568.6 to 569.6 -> 0.99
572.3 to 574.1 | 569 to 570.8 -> 1.10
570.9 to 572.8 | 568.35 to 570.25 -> 1.02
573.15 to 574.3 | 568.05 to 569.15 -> 1.07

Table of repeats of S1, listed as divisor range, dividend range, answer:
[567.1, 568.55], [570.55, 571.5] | 0.91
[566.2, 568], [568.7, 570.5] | 0.95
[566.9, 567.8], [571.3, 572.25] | 0.97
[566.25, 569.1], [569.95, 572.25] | 0.95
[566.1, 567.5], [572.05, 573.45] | 1.04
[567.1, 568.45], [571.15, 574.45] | 1.02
